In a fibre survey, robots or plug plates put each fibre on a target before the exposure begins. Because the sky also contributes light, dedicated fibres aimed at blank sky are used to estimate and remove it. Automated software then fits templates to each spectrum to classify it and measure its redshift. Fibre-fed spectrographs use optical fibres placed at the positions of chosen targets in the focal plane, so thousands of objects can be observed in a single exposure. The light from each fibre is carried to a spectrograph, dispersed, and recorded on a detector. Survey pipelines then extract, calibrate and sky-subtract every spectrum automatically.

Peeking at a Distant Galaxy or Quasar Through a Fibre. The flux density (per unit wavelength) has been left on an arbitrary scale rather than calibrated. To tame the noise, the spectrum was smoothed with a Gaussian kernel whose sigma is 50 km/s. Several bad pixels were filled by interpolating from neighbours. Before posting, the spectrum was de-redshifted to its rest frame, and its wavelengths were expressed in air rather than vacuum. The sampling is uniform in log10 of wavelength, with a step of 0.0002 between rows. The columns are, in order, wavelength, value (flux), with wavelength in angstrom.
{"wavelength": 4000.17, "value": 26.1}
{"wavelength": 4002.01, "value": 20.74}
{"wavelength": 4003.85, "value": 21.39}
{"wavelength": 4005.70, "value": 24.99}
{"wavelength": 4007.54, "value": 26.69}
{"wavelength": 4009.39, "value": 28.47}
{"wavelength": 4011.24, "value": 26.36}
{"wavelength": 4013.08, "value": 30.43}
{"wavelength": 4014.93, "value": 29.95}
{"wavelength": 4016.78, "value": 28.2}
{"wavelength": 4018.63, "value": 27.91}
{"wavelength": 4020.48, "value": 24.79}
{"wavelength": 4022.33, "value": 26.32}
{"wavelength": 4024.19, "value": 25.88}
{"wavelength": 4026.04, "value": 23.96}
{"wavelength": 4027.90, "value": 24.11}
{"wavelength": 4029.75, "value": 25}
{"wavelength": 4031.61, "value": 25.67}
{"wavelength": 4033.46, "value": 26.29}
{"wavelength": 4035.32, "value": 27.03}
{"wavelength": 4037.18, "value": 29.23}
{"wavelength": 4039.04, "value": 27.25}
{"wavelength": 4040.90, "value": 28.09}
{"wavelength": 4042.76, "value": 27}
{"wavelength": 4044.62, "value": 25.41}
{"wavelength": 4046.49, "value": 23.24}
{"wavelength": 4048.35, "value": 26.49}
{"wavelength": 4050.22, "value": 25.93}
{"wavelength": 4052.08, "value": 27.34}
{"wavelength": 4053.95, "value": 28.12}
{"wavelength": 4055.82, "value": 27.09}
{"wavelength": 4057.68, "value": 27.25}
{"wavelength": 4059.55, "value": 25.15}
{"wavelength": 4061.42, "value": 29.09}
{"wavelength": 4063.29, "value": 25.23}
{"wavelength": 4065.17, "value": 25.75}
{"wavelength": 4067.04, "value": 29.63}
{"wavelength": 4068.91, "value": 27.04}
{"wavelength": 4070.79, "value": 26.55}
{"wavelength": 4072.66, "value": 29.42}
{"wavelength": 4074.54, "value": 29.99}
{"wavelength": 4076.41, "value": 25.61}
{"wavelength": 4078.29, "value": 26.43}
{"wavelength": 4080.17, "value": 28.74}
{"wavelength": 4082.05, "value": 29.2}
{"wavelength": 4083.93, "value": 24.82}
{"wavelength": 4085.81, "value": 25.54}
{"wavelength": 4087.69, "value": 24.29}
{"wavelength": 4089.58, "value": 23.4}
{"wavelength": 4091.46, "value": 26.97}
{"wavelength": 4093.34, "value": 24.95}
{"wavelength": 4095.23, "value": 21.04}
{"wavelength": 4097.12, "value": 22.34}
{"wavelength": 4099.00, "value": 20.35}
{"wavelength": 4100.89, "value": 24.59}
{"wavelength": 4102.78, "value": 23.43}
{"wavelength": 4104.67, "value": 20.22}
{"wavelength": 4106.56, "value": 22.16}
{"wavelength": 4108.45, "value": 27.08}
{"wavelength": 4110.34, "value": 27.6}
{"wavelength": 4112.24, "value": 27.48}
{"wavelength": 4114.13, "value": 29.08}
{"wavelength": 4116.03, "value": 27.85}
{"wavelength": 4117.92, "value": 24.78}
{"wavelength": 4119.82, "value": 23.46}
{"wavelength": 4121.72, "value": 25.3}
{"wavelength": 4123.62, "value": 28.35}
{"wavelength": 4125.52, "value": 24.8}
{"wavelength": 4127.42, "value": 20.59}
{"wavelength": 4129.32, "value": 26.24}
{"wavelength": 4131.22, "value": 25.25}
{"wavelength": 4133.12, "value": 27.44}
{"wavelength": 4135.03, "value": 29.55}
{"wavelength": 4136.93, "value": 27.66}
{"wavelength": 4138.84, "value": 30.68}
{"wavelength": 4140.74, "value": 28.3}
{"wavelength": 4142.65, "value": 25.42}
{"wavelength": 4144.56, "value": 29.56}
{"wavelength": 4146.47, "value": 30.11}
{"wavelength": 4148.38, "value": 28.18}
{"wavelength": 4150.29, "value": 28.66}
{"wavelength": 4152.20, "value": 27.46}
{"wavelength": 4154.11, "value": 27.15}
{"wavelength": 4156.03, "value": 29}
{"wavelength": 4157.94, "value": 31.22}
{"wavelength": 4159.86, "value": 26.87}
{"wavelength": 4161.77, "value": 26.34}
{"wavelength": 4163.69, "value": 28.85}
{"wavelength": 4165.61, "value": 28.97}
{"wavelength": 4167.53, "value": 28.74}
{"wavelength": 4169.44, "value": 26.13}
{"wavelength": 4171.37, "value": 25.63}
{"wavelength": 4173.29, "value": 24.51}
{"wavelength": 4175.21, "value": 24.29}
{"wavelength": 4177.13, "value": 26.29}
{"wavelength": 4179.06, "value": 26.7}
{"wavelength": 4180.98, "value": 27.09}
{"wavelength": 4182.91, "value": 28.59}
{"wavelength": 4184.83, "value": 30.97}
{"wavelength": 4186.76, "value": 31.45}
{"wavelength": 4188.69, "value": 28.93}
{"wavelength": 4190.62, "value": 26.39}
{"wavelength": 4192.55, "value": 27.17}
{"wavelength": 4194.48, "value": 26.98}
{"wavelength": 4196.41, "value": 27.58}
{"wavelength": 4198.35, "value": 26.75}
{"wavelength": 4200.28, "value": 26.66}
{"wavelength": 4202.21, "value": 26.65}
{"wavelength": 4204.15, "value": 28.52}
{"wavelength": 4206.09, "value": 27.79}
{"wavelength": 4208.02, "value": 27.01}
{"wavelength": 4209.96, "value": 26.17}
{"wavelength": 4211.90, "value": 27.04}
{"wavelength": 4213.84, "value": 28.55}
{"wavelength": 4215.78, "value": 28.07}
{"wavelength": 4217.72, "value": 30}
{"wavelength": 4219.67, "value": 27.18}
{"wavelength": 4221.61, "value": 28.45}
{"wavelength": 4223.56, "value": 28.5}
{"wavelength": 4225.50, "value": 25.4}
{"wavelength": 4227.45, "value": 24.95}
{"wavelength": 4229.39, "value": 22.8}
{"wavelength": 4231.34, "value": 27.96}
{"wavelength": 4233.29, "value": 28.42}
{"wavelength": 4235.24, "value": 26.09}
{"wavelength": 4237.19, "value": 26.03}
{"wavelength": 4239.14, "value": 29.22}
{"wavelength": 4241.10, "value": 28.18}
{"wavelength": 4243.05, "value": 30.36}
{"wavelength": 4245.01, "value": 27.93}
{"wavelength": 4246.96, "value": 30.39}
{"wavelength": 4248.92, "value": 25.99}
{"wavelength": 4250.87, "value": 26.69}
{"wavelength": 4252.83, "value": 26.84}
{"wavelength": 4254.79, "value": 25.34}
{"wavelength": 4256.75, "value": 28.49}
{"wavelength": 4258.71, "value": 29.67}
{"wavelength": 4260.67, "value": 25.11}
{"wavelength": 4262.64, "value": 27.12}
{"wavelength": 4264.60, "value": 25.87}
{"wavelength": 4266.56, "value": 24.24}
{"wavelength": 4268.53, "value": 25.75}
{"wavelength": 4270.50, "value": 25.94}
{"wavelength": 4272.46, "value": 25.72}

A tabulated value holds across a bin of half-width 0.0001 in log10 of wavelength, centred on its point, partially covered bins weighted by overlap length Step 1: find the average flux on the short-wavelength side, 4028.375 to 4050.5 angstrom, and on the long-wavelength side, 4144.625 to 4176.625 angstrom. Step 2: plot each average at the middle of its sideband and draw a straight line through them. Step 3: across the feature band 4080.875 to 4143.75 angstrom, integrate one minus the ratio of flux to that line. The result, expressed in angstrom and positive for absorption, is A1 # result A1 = 3.9 angstrom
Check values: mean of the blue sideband 26.4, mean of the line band 25.5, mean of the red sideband 27.7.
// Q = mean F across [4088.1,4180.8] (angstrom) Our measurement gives 26.3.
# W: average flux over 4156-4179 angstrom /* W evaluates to 27.1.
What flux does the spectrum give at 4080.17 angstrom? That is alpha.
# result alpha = 28.74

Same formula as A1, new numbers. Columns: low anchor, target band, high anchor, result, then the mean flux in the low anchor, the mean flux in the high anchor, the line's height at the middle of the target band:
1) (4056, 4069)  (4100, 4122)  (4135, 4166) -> 2.0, 27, 28.4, 27.8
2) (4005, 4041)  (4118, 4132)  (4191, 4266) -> 1.1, 26.8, 27.3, 27.1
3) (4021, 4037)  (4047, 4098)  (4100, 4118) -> -1.7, 25.7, 25.5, 25.6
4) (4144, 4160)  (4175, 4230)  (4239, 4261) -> 1.7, 28.8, 27.9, 28.3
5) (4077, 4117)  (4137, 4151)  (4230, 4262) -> -1.5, 25.1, 27.6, 25.9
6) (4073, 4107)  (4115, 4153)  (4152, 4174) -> -0.7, 24.8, 27.6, 26.5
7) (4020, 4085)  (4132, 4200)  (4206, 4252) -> -1.7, 26.7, 27.5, 27.2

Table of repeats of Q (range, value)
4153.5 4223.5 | 27.6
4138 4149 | 28.7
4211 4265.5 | 27.4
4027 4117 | 26.1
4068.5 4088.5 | 27.1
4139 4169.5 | 28.3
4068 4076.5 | 27.9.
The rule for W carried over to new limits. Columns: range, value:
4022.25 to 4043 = 26.3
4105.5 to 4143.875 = 26.5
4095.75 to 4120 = 24.6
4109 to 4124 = 26.7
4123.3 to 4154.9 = 27.4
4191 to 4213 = 27.1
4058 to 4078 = 27.3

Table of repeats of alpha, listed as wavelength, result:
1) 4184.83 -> 30.97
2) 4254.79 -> 25.34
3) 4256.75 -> 28.49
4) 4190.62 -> 26.39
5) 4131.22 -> 25.25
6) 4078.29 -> 26.43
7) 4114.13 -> 29.08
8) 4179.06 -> 26.7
